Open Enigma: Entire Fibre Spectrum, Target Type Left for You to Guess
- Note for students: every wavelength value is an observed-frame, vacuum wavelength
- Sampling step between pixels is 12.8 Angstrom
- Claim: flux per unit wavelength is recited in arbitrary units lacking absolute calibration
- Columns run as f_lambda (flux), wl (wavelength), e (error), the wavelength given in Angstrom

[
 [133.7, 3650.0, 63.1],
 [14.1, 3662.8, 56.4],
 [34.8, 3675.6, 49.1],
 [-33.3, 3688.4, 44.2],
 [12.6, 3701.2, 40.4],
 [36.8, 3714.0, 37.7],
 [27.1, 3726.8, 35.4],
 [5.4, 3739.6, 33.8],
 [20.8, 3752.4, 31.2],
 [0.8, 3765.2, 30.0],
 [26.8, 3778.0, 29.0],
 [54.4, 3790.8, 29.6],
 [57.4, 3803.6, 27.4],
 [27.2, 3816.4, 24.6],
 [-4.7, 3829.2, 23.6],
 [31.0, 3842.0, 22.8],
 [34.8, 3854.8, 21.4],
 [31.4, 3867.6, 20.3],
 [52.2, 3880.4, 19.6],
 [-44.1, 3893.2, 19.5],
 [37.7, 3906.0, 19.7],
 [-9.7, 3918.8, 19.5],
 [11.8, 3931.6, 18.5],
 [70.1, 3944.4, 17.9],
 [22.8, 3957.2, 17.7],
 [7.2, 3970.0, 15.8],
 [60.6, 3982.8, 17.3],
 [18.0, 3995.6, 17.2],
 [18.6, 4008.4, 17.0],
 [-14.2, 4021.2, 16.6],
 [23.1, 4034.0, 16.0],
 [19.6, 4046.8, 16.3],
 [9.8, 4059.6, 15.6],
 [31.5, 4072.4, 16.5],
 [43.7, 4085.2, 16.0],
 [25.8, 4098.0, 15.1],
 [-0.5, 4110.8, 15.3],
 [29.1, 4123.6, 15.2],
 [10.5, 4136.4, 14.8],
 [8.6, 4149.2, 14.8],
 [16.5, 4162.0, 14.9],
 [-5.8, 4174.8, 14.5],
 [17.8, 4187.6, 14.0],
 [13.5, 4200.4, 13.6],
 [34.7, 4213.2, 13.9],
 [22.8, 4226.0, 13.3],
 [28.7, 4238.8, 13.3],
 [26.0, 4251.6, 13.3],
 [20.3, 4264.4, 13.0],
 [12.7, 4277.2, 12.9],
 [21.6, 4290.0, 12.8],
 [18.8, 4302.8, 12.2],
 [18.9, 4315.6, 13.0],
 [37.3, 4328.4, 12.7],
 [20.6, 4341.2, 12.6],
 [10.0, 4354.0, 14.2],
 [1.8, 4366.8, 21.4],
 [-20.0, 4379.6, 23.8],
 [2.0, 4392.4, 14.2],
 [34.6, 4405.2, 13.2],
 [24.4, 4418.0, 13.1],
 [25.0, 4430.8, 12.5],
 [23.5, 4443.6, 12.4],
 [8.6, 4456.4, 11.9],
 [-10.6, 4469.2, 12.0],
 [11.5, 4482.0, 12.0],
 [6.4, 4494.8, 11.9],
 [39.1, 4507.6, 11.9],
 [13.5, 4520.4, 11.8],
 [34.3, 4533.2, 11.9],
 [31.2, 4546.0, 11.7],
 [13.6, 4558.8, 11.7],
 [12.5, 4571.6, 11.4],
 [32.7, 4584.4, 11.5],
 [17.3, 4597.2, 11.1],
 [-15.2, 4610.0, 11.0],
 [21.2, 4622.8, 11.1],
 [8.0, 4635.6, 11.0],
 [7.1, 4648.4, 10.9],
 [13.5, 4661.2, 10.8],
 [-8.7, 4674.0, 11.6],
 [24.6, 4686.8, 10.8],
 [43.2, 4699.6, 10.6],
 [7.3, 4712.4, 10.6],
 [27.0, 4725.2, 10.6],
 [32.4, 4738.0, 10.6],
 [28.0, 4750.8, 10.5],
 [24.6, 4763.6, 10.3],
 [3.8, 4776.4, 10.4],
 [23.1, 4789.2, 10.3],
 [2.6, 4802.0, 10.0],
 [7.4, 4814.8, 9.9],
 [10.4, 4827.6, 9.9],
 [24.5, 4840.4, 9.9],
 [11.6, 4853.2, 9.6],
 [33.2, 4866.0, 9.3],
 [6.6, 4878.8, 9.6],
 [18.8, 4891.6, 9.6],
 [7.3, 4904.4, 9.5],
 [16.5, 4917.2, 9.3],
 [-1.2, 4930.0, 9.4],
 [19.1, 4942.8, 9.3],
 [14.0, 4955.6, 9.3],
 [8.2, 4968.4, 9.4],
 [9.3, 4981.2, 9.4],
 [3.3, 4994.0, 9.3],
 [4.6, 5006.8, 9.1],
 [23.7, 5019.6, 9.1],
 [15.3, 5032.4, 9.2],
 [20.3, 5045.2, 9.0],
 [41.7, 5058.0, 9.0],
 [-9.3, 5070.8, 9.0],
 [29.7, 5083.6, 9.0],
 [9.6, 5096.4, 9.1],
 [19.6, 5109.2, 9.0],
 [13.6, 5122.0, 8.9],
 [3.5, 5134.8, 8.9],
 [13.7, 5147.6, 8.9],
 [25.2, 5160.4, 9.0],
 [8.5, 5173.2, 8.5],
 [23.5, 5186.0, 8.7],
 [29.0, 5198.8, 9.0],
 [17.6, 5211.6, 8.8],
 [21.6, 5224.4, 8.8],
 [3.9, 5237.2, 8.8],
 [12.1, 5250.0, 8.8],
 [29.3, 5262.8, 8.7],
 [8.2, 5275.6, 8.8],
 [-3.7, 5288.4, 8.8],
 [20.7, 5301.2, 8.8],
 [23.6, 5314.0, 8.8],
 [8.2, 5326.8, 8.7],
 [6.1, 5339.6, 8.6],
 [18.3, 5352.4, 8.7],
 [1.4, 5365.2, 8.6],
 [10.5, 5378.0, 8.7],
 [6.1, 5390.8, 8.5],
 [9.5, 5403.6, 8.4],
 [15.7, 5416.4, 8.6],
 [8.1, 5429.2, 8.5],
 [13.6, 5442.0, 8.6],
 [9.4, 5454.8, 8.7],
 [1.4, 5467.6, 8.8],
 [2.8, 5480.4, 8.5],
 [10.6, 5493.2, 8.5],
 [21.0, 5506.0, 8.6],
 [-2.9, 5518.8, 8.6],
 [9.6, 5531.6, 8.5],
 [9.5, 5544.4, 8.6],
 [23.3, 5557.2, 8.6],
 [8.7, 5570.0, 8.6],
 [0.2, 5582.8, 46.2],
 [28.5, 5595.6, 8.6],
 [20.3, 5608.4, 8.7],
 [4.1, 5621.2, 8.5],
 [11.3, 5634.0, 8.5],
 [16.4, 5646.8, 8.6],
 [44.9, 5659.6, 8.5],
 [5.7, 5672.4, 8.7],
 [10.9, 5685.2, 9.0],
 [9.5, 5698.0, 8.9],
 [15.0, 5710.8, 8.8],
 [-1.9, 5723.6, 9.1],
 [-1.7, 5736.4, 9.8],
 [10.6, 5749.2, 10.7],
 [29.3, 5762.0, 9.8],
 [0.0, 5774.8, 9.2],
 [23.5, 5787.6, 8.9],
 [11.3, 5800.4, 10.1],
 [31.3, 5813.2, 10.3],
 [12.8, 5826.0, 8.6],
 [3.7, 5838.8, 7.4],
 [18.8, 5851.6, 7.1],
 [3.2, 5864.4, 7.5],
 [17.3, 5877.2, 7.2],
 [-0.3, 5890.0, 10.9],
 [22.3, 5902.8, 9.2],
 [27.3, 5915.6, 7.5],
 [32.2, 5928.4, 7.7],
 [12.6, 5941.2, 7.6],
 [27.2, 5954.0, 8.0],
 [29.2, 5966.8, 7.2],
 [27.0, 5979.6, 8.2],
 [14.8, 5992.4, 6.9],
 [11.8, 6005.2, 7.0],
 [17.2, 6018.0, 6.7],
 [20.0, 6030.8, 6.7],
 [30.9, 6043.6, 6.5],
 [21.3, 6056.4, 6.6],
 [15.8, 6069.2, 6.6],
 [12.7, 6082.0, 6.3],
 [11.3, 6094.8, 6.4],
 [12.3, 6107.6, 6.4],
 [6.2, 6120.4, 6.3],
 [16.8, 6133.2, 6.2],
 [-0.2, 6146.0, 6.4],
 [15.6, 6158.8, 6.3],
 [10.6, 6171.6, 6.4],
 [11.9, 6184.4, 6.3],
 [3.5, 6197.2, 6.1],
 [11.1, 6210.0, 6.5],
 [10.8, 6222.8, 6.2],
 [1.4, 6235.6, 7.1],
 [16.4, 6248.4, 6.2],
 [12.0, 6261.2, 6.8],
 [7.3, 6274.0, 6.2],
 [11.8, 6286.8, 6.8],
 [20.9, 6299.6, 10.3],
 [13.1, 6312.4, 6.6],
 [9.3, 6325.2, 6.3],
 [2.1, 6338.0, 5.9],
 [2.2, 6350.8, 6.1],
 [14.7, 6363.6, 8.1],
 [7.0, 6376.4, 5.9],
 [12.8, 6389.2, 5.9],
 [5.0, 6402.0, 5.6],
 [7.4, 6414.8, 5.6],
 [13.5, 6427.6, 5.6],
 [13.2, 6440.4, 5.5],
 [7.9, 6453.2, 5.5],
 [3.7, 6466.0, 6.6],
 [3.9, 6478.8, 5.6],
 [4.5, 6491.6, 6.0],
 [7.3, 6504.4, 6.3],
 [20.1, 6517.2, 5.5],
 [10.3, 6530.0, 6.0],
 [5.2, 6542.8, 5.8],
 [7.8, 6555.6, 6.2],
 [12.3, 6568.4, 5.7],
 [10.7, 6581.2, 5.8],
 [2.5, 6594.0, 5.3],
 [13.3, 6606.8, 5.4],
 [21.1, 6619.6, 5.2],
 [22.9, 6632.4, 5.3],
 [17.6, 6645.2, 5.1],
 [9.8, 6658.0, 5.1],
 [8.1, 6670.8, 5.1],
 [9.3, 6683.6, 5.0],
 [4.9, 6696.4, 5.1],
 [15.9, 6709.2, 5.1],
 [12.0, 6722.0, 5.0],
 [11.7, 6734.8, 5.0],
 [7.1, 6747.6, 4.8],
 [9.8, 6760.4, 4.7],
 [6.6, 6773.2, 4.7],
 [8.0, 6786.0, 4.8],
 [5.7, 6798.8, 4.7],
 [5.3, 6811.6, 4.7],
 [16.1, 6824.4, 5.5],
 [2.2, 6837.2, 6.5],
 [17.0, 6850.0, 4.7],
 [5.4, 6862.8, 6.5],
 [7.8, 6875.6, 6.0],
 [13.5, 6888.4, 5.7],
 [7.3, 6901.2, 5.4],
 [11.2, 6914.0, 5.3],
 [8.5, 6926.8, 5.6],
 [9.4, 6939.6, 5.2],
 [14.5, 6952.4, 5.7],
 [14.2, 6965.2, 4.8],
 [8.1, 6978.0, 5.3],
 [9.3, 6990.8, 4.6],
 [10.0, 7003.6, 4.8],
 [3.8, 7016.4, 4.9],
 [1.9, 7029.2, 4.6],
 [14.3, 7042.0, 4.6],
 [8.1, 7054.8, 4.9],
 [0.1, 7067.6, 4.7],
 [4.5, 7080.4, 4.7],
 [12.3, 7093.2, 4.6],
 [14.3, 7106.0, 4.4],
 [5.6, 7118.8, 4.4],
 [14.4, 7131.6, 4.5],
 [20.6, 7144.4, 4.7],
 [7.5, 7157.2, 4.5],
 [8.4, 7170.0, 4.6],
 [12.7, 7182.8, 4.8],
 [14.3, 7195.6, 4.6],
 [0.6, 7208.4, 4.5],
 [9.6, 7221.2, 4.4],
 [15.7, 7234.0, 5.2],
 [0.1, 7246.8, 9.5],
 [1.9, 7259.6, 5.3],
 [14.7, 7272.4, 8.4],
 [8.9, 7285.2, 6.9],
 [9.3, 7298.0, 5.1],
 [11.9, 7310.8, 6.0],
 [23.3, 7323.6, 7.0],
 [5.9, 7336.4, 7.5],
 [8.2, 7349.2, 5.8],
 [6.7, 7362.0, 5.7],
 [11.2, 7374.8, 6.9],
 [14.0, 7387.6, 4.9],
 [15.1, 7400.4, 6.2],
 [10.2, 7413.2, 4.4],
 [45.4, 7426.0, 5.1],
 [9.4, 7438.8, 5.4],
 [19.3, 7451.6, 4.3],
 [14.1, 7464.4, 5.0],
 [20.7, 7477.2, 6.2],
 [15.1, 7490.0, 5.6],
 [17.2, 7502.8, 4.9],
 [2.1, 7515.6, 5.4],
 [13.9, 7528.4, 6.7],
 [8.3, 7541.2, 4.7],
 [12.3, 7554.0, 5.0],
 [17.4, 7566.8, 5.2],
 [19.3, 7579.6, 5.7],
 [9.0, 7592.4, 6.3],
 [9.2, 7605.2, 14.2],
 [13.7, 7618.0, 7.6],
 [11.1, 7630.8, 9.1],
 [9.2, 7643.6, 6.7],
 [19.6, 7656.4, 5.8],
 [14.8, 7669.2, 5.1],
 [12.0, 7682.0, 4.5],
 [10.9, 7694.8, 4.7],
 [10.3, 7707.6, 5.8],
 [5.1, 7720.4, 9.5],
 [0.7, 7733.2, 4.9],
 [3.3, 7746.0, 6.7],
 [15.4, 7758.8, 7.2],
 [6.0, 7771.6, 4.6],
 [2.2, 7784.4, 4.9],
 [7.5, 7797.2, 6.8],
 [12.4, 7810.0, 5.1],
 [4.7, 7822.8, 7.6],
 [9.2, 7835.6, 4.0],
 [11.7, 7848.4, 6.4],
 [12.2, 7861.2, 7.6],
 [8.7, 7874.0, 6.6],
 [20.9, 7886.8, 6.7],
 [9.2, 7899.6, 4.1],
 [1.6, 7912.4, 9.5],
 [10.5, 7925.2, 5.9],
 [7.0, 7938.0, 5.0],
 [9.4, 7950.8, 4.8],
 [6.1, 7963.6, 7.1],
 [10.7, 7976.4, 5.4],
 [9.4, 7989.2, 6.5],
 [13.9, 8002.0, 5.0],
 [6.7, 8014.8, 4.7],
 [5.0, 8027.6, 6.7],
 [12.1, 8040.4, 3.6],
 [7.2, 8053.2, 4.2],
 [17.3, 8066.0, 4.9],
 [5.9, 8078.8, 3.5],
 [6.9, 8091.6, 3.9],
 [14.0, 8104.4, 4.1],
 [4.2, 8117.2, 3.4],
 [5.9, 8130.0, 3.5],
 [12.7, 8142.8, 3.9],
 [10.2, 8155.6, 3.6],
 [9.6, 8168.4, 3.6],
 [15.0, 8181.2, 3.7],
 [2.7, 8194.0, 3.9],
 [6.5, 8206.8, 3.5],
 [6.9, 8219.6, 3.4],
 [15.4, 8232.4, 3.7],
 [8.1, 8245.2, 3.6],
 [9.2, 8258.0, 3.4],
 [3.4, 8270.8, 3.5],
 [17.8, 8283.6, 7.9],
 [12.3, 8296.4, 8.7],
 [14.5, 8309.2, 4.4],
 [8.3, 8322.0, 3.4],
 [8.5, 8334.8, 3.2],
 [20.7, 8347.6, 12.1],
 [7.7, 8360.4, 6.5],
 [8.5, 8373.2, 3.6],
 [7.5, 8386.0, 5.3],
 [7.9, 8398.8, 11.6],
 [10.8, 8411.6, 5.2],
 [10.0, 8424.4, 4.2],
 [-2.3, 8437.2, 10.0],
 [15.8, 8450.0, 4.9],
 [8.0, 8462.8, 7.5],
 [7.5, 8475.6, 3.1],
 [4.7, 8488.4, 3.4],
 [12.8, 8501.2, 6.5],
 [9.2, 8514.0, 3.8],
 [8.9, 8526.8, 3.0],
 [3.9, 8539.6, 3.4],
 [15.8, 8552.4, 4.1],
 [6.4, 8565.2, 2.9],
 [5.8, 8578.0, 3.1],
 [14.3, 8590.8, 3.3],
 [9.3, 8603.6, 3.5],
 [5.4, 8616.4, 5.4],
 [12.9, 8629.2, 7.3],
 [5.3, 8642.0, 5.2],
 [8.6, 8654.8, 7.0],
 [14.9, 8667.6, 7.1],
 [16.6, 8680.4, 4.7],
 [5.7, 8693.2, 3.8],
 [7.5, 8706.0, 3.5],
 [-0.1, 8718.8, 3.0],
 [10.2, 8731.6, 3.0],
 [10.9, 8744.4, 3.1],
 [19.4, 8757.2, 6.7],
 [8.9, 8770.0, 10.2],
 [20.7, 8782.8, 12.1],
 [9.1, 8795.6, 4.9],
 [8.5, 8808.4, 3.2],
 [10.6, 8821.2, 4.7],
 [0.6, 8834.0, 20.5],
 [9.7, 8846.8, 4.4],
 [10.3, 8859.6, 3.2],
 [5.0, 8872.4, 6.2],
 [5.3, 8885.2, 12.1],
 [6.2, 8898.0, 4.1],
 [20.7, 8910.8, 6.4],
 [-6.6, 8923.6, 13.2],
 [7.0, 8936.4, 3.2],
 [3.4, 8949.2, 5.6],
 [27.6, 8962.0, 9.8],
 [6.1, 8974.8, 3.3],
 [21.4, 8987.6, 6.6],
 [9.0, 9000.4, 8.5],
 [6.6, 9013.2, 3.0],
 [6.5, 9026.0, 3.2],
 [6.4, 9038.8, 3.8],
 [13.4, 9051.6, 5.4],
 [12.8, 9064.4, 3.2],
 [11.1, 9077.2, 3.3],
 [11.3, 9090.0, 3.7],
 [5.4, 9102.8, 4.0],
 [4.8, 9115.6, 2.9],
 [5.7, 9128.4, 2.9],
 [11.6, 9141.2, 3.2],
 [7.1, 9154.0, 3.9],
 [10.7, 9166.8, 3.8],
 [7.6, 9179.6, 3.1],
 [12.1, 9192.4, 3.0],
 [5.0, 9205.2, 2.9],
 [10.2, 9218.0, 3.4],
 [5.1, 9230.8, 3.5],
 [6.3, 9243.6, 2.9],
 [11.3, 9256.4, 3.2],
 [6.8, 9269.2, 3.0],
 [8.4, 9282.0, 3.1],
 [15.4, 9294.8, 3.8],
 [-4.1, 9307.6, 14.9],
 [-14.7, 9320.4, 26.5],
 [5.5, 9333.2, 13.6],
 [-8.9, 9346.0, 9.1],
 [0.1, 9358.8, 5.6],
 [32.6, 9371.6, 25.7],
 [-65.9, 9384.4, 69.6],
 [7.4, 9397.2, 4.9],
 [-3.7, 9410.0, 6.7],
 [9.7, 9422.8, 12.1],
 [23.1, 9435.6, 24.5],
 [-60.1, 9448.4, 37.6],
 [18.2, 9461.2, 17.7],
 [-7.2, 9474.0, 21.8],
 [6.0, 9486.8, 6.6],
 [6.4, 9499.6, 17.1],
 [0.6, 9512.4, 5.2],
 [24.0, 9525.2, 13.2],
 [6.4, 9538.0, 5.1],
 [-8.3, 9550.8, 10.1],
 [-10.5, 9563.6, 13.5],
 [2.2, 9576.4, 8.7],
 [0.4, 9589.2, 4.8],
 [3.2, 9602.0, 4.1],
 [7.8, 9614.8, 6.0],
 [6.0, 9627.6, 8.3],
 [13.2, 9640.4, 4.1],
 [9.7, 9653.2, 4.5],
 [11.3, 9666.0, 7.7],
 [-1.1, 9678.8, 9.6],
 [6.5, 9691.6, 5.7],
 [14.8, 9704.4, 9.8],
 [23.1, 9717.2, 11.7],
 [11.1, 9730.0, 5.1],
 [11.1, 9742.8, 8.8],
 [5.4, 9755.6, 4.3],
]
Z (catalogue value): 0.13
